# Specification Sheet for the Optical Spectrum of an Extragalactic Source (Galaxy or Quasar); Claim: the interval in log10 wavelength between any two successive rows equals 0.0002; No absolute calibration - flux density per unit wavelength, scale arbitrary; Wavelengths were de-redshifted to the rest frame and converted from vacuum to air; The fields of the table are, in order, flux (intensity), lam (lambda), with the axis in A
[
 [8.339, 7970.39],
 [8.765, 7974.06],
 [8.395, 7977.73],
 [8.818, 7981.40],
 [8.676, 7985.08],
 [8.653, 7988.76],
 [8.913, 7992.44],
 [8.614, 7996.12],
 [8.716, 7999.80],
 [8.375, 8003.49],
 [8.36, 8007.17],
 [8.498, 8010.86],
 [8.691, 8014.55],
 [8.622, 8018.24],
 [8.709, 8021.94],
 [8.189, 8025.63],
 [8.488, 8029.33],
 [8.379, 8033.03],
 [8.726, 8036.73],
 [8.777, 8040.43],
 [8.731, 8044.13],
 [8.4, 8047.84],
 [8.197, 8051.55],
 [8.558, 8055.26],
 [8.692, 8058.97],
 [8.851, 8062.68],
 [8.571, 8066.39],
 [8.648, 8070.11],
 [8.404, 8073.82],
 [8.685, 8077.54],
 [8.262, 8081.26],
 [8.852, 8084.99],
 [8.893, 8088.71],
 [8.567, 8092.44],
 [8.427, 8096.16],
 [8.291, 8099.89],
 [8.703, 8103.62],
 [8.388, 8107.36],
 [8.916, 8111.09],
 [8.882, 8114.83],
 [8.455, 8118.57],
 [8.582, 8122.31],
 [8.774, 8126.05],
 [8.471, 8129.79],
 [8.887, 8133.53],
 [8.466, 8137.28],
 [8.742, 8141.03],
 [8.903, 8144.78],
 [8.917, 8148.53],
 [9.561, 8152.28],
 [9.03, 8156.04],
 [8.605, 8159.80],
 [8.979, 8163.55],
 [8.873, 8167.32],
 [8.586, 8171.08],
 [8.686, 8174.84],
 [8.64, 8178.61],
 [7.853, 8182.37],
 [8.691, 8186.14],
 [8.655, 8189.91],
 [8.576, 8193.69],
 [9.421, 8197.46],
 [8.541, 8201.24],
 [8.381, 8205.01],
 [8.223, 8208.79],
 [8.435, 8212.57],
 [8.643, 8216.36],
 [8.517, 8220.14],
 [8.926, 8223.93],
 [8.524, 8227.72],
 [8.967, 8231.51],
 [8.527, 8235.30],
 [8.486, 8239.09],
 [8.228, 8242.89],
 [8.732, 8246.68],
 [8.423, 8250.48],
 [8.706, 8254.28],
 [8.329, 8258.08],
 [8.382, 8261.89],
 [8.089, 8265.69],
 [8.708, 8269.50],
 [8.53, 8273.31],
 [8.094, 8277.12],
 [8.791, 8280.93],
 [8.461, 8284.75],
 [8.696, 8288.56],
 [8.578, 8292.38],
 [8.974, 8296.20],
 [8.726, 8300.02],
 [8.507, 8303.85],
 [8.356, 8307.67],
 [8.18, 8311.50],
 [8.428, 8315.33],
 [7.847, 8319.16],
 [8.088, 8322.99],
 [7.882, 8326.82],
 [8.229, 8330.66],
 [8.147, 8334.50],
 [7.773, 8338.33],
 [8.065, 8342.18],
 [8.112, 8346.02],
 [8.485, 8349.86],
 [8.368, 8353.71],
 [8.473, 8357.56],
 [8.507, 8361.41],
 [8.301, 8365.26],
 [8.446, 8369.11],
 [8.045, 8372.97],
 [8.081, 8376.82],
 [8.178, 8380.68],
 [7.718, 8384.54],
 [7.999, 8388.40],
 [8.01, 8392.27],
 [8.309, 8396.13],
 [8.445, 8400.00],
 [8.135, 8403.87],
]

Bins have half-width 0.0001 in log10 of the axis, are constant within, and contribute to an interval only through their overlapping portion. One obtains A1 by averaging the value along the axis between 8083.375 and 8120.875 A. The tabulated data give 8.63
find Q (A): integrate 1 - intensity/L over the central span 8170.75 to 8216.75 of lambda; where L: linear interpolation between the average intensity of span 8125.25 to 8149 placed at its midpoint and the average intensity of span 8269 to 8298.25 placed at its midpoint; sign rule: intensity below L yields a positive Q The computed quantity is 0.6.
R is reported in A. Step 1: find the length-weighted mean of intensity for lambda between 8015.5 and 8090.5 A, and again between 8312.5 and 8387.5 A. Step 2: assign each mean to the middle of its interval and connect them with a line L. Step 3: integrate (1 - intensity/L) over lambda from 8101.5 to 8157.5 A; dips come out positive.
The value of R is -2.0 A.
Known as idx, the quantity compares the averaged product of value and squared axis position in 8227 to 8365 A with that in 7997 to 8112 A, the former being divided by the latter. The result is 1.0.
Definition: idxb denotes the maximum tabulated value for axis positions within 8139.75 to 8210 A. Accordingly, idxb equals 9.561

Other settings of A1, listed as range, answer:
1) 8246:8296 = 8.51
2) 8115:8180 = 8.78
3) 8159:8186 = 8.61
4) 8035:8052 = 8.59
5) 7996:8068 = 8.56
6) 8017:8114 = 8.58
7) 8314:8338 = 8.08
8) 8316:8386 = 8.16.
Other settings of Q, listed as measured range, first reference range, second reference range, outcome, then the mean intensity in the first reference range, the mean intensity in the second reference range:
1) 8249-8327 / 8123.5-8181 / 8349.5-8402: 0.2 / 8.8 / 8.23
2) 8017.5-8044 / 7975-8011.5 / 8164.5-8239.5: 0.1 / 8.61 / 8.61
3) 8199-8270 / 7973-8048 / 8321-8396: -1.7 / 8.6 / 8.16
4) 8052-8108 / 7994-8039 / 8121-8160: 0.7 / 8.54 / 8.83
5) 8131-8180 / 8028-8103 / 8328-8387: -2.2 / 8.57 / 8.19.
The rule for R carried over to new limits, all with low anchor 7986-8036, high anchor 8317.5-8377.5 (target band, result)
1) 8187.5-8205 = -0.8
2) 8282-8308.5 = -1.3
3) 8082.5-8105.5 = -0.4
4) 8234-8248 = -0.3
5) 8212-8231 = -0.7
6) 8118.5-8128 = -0.2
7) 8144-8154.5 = -0.9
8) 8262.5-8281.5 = -0.3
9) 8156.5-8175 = -0.9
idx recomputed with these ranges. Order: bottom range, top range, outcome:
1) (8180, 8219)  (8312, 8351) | 0.98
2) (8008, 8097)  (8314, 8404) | 1.03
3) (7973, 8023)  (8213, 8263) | 1.05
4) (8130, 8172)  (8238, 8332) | 0.98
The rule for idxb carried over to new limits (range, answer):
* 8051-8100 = 8.893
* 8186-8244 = 9.421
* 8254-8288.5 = 8.791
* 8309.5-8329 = 8.428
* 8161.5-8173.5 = 8.979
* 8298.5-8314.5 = 8.726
